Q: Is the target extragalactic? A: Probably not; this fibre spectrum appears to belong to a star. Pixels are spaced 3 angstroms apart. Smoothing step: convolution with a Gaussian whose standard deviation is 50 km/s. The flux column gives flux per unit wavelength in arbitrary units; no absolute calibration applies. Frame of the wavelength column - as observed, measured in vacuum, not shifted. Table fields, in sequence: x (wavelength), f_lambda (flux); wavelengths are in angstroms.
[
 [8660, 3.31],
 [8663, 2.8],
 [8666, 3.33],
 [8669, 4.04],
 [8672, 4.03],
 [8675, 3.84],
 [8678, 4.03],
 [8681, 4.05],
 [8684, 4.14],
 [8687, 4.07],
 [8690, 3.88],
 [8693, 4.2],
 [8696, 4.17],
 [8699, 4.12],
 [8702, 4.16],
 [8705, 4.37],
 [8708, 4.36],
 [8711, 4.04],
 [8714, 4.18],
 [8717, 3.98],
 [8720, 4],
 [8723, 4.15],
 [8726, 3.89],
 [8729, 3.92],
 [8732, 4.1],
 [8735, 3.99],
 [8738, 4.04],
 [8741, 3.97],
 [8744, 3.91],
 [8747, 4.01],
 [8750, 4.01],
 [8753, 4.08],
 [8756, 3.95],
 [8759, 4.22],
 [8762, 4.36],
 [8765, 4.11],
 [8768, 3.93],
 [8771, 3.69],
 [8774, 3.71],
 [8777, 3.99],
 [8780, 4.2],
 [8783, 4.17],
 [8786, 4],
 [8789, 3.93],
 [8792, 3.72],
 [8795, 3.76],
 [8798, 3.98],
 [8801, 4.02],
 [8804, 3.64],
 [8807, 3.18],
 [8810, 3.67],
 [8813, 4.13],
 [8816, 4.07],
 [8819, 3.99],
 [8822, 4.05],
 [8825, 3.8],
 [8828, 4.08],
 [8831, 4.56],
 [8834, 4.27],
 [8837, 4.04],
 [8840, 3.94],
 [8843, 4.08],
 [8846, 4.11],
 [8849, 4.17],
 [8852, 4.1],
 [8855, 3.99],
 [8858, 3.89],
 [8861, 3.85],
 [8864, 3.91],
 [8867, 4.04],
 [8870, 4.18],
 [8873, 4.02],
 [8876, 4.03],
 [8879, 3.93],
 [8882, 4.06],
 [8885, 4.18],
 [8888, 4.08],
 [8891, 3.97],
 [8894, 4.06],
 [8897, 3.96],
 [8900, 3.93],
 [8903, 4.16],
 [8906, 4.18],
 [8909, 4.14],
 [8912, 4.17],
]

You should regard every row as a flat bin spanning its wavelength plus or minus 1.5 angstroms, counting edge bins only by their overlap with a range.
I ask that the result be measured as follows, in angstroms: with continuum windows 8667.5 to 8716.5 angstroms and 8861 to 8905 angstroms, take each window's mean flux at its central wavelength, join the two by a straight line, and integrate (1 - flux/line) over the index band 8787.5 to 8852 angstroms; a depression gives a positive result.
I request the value 1.4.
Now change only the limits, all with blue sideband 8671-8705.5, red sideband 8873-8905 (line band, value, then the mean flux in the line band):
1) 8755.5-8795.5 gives 0.7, 3.99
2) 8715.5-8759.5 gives 0.7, 4.01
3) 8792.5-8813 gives 1.6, 3.74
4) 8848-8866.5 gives 0.3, 3.98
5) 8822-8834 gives -0.3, 4.15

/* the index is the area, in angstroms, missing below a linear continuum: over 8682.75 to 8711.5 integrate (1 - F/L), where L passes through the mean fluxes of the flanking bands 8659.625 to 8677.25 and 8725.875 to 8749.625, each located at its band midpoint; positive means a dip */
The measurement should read -3.0 angstroms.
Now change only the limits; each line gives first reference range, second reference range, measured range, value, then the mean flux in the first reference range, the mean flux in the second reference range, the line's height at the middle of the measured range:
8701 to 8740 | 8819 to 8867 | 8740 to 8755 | 0.3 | 4.09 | 4.05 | 4.08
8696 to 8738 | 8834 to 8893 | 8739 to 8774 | 0.6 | 4.1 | 4.04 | 4.08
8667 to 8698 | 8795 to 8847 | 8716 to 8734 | 0.0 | 4.03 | 3.97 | 4.01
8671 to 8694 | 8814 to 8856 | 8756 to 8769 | -0.3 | 4.03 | 4.09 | 4.06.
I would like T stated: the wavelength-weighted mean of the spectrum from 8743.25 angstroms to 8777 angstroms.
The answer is 4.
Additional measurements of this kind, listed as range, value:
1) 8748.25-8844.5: 3.98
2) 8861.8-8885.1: 4.03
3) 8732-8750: 4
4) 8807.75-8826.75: 3.92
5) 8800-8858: 3.99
